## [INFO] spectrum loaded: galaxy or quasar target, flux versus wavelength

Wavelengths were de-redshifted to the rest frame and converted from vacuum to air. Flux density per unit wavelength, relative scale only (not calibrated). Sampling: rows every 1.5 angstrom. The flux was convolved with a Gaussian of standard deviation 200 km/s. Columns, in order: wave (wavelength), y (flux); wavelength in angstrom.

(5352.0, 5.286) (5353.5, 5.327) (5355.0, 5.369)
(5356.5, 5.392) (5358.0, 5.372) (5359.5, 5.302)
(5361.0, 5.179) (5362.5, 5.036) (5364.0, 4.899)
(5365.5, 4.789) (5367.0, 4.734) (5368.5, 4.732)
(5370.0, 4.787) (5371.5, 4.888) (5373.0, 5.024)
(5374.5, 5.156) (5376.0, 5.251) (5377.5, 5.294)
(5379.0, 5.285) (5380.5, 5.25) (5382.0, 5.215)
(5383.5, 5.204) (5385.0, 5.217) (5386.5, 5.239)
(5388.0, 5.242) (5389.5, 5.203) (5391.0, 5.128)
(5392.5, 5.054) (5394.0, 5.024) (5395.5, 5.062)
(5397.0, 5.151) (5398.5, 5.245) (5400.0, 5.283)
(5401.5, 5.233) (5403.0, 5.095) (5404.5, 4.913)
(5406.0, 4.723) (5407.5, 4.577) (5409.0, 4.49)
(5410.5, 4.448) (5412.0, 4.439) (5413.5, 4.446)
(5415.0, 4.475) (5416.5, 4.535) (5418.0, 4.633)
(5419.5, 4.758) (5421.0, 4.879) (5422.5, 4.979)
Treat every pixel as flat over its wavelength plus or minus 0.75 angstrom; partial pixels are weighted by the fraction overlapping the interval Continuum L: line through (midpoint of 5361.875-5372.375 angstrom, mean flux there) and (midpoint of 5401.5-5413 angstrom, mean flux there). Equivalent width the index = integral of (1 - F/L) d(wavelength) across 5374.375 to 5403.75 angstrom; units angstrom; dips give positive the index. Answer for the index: -2.6 angstrom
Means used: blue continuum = 4.84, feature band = 5.19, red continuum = 4.7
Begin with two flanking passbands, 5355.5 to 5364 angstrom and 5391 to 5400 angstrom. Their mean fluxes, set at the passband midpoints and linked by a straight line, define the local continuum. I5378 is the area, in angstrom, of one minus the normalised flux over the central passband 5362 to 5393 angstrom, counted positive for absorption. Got 0.6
